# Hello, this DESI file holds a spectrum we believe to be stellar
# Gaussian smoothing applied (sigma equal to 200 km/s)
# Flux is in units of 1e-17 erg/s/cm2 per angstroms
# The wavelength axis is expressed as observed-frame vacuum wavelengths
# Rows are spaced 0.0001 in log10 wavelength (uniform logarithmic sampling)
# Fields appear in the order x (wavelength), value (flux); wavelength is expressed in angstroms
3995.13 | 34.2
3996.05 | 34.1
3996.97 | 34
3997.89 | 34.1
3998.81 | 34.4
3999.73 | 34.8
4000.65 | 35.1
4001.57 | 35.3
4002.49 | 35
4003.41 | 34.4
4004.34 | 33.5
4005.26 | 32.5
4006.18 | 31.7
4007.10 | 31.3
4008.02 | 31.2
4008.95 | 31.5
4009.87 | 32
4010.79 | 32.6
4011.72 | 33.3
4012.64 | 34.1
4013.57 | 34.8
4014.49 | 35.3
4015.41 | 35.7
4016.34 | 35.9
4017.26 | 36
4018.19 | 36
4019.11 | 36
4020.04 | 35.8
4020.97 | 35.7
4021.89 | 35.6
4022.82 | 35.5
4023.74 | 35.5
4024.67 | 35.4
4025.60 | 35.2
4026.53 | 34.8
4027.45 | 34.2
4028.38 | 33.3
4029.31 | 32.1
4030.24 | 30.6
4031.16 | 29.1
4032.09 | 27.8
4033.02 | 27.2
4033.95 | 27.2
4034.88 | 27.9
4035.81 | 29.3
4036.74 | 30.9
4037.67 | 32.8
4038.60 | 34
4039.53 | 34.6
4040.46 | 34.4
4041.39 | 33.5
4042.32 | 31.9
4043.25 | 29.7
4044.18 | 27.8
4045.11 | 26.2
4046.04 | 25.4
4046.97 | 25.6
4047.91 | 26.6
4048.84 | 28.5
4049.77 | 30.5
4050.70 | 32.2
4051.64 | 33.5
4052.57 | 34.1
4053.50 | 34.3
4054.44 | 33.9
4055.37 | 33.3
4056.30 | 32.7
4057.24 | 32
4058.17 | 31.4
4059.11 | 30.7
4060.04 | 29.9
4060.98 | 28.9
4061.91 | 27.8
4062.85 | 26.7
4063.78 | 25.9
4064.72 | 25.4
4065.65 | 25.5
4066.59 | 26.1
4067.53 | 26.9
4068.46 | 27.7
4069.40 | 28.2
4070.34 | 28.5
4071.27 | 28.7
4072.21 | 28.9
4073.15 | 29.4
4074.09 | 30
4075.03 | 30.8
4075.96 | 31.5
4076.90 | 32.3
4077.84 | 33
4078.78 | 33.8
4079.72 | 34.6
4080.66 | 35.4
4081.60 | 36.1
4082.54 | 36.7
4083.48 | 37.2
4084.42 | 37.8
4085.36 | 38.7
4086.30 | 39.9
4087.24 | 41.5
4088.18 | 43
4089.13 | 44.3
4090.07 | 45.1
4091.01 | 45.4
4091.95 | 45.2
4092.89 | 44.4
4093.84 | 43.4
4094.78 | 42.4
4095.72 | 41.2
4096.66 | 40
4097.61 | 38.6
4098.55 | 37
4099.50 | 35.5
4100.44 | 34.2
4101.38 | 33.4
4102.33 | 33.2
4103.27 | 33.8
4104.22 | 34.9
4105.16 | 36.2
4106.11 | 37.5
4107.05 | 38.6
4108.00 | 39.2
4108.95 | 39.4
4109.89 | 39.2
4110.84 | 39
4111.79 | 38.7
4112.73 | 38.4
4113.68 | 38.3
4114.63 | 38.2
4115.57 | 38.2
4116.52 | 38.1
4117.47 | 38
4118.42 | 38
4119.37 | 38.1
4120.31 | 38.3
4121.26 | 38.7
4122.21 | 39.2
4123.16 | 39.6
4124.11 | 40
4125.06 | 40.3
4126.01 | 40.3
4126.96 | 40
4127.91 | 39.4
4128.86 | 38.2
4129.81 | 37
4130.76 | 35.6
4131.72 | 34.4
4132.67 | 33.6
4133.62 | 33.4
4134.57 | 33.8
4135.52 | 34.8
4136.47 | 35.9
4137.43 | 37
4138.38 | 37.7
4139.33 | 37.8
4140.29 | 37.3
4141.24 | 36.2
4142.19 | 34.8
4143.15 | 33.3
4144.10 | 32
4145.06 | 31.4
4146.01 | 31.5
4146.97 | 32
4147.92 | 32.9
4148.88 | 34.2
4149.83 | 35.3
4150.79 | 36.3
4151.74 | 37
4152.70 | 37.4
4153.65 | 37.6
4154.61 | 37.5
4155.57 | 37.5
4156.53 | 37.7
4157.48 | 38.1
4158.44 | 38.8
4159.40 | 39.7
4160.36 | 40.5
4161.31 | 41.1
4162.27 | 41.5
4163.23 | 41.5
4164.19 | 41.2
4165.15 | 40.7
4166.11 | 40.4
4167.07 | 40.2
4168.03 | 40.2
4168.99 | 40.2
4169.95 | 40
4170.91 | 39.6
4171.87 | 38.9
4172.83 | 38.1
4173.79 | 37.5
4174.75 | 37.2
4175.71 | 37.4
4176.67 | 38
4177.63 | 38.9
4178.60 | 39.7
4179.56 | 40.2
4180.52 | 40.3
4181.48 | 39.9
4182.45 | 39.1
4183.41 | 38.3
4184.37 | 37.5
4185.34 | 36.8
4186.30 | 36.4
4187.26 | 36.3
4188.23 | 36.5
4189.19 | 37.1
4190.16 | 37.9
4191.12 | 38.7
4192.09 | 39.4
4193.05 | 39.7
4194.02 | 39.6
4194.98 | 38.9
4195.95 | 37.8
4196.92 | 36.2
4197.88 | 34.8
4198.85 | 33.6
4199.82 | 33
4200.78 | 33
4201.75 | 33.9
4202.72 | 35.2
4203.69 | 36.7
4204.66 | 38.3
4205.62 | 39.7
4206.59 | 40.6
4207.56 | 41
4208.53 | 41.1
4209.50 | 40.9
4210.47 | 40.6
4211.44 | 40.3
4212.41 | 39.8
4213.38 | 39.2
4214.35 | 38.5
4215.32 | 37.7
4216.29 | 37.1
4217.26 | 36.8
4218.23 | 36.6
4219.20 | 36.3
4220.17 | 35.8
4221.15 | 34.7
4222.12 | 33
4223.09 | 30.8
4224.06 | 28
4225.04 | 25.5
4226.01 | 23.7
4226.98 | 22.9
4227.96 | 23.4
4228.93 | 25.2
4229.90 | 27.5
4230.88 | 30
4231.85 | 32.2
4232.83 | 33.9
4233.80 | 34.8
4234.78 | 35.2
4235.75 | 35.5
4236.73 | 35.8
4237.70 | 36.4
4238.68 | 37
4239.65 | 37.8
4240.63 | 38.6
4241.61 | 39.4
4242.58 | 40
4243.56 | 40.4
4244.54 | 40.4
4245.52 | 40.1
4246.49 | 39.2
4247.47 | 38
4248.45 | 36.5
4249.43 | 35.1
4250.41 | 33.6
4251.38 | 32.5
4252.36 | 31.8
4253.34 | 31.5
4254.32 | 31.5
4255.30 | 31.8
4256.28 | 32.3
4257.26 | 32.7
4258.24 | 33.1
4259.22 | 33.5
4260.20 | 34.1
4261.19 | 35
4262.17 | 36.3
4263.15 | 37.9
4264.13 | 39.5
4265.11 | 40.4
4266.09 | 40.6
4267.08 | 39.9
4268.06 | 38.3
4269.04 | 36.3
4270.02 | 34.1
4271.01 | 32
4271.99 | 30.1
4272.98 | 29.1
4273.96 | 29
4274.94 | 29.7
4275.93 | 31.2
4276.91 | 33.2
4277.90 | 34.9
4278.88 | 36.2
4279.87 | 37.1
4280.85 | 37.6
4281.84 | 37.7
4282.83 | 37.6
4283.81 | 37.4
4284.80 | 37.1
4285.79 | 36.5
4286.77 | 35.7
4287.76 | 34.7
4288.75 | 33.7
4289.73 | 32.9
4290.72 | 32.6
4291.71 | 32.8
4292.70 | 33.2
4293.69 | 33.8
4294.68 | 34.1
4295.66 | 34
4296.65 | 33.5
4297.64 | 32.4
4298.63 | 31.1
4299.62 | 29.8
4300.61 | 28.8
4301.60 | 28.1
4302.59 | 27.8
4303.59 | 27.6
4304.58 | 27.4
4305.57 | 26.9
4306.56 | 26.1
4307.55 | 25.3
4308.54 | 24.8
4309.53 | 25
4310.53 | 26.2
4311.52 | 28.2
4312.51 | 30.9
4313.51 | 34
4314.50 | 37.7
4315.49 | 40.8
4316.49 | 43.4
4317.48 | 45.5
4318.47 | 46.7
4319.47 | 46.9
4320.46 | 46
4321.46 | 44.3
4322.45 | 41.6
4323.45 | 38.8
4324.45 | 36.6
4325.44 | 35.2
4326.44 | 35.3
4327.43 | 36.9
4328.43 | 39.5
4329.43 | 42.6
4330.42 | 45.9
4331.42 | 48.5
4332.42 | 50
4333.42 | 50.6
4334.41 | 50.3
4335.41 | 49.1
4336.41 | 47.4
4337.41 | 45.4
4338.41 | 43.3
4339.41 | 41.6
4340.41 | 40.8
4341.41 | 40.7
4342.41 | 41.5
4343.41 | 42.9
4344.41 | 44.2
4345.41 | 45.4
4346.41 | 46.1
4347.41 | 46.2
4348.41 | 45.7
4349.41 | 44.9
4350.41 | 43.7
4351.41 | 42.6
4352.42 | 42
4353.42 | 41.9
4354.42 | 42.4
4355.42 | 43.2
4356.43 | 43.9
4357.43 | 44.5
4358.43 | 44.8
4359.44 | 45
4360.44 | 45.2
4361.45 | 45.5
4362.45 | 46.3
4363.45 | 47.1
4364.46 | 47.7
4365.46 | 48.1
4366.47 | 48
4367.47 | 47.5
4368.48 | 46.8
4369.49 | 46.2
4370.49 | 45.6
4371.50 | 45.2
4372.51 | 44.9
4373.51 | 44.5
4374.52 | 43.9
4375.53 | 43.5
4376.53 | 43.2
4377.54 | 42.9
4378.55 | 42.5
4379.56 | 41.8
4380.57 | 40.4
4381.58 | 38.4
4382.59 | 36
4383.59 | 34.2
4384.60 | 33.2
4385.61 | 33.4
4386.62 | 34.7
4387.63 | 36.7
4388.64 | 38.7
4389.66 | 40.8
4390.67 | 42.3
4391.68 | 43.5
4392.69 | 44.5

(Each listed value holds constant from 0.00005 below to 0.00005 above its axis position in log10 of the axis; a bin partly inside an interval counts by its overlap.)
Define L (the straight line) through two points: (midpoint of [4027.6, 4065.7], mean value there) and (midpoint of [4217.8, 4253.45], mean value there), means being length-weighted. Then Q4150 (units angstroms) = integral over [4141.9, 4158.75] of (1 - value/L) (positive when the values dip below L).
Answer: -1.62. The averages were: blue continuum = 30.2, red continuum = 33.8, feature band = 35.3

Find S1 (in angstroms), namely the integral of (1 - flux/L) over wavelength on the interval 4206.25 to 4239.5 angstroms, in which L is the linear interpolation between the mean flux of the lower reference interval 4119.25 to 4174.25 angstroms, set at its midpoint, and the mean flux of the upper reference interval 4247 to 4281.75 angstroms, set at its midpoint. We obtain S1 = 1.1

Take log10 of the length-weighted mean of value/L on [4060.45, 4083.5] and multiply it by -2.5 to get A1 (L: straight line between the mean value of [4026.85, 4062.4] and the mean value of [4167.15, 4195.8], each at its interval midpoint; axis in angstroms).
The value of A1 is 0.08 mag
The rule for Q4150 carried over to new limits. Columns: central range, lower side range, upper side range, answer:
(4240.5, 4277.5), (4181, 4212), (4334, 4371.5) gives 4.9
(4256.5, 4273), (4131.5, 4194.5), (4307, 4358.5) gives 1.7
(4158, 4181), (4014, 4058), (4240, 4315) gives -4.6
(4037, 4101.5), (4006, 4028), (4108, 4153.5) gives 3.8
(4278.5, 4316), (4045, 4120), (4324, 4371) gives 9.0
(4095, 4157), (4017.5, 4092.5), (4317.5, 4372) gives -2.5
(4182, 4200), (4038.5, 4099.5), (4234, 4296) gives -1.4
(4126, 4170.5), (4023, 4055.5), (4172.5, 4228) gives -2.9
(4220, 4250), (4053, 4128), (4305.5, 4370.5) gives 4.3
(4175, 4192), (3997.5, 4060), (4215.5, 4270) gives -2.1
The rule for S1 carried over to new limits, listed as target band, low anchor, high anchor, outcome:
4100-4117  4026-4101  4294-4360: -1.5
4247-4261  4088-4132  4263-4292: 0.9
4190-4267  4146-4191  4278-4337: 3.9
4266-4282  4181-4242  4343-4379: 2.1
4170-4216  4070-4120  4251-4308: -3.8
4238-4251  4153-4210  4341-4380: 0.8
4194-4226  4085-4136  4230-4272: 0.2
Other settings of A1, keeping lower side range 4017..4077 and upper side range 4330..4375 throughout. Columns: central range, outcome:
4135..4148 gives 0.02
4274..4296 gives 0.21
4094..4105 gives -0.11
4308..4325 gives 0.16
